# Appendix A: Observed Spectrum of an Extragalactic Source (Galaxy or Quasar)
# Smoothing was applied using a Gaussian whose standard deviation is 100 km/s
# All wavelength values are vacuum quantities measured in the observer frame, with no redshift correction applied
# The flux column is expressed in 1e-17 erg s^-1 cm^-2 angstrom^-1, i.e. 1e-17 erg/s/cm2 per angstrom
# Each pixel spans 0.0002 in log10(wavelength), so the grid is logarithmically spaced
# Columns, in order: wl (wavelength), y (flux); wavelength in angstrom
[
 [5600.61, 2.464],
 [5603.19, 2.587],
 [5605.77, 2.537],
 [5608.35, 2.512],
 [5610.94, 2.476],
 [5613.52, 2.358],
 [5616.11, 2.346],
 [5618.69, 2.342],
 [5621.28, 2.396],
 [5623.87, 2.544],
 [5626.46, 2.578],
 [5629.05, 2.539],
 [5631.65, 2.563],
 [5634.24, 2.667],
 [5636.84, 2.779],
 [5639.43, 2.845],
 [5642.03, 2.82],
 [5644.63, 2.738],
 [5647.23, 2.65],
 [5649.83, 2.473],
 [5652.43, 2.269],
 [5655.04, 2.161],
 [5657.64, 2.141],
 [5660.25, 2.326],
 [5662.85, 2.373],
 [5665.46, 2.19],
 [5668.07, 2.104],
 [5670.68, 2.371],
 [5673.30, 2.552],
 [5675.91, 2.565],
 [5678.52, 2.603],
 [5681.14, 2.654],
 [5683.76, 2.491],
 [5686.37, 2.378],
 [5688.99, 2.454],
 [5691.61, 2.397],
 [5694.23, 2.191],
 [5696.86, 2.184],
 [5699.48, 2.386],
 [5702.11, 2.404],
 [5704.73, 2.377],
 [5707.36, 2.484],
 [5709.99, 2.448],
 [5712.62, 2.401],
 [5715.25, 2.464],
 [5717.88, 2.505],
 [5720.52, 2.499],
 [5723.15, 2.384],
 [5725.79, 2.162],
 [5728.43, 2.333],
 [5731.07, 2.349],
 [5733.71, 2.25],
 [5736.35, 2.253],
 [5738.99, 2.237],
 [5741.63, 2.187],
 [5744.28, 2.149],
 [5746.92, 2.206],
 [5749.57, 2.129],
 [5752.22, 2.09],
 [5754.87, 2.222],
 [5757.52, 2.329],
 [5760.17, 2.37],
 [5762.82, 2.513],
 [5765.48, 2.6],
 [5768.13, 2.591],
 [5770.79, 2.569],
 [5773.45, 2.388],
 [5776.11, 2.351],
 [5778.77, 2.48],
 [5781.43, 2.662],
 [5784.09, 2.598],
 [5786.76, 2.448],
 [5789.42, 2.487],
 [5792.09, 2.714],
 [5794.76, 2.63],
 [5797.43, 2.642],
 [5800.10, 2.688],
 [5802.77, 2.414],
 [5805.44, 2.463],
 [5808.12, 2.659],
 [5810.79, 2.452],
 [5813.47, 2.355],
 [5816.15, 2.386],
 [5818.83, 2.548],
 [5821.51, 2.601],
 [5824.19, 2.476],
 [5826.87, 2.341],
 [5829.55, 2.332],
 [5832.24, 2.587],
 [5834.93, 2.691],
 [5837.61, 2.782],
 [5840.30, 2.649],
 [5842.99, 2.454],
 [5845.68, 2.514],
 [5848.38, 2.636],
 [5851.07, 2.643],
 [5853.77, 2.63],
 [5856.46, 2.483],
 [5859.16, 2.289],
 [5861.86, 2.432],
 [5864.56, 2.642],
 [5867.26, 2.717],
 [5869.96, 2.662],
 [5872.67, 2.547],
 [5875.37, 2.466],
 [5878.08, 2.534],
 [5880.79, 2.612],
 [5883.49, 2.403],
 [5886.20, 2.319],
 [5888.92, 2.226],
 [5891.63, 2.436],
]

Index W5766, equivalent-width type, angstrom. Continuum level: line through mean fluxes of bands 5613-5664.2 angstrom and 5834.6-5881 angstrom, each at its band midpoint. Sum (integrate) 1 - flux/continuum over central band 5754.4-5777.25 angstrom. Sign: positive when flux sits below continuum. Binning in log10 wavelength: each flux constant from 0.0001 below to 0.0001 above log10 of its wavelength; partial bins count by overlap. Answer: 0.9 angstrom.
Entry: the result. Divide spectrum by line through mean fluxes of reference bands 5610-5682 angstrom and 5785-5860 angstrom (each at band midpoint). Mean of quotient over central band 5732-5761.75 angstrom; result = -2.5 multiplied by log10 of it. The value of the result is 0.132 mag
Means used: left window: 2.48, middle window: 2.23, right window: 2.54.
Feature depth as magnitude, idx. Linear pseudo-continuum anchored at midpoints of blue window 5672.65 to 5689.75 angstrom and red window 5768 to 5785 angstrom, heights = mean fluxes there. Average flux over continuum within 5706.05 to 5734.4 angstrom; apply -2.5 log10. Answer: 0.058 mag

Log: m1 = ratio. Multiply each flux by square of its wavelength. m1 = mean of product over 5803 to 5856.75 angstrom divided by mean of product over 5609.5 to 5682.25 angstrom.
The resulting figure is 1.1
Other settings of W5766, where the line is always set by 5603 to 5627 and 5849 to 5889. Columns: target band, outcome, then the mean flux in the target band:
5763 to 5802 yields -0.92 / 2.56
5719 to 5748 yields 2.46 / 2.28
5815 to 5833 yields 0.31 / 2.46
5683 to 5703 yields 0.98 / 2.36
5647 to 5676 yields 1.67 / 2.33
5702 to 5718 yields 0.27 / 2.44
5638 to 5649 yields -1.27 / 2.75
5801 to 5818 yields 0.28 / 2.46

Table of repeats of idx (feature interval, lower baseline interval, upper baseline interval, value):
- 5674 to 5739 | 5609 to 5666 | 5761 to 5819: 0.047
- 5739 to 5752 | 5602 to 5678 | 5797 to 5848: 0.157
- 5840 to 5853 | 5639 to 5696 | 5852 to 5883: -0.018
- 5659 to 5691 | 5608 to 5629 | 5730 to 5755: -0.039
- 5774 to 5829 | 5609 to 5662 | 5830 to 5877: 0.017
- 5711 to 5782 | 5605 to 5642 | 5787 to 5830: 0.075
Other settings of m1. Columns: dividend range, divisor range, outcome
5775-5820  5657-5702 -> 1.11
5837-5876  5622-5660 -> 1.09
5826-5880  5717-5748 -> 1.16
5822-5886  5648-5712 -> 1.14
